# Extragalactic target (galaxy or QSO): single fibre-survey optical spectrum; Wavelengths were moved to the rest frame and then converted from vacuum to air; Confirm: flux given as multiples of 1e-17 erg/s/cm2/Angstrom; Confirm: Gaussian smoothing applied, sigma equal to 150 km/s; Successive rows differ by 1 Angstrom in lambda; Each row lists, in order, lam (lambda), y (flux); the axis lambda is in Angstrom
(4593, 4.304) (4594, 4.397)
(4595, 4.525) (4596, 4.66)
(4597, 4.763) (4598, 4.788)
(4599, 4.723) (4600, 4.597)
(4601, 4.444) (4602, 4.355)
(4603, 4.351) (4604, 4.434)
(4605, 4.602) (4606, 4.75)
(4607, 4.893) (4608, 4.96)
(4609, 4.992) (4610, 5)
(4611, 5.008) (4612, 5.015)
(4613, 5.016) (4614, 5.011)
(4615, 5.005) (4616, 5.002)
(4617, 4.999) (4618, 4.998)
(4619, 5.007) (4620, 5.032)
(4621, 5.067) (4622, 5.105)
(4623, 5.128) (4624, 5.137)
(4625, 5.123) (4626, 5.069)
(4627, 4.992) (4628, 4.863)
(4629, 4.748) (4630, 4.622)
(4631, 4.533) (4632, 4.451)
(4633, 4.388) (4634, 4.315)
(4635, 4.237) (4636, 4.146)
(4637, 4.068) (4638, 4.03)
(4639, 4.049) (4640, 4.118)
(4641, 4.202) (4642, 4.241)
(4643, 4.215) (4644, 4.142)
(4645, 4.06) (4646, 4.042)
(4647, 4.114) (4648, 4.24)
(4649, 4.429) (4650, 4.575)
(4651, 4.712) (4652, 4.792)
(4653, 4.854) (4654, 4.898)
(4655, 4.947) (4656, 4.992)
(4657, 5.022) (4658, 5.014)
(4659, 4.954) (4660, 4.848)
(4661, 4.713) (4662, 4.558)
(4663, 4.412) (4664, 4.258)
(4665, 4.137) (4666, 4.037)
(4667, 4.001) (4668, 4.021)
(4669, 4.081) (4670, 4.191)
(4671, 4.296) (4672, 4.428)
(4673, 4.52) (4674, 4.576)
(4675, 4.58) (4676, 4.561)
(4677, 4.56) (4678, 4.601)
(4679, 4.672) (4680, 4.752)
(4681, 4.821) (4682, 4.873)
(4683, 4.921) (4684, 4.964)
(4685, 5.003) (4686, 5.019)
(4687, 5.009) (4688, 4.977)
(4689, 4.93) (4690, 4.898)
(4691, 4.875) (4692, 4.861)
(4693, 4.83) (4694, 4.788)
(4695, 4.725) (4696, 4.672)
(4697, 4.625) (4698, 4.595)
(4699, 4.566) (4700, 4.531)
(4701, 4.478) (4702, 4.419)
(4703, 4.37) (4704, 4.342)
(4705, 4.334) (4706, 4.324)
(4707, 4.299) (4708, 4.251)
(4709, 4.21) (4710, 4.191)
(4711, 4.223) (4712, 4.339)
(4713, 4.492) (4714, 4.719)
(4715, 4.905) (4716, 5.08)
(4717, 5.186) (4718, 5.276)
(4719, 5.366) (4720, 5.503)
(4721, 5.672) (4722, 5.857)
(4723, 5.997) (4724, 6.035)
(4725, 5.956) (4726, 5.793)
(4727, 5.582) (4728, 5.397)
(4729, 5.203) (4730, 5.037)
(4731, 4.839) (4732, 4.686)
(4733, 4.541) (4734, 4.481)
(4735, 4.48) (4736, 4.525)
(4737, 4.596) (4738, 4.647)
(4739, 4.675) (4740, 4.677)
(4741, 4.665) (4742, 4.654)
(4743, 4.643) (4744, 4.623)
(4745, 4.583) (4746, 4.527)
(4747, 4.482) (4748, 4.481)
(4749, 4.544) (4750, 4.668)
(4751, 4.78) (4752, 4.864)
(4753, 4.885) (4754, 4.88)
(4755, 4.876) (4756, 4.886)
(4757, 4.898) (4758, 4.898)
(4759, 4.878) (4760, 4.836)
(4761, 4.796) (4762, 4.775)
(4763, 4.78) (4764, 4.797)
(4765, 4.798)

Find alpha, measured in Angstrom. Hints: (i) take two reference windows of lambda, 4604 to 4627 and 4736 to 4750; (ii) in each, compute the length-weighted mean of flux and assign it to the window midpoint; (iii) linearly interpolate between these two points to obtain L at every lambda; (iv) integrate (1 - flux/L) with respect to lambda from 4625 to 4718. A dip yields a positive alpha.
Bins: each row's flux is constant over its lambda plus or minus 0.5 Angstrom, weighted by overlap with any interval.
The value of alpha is 5.0 Angstrom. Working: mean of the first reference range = 4.98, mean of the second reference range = 4.6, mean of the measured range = 4.56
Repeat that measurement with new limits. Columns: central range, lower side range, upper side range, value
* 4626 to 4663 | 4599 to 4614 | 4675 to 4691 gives 2.17 Angstrom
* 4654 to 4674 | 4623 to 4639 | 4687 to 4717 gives 0.35 Angstrom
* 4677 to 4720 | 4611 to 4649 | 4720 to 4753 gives 1.10 Angstrom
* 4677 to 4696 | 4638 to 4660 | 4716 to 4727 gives 0.89 Angstrom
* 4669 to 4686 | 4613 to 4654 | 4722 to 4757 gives 0.32 Angstrom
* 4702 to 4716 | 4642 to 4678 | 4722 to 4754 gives 0.99 Angstrom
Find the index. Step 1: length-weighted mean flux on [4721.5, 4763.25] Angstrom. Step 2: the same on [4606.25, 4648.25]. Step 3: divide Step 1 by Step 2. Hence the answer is 1.1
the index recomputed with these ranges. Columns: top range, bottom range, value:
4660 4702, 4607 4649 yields 0.99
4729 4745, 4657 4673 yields 1.06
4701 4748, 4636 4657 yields 1.10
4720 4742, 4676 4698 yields 1.06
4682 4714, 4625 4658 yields 1.03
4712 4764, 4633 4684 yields 1.11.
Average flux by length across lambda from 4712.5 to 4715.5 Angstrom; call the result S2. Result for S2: 4.71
